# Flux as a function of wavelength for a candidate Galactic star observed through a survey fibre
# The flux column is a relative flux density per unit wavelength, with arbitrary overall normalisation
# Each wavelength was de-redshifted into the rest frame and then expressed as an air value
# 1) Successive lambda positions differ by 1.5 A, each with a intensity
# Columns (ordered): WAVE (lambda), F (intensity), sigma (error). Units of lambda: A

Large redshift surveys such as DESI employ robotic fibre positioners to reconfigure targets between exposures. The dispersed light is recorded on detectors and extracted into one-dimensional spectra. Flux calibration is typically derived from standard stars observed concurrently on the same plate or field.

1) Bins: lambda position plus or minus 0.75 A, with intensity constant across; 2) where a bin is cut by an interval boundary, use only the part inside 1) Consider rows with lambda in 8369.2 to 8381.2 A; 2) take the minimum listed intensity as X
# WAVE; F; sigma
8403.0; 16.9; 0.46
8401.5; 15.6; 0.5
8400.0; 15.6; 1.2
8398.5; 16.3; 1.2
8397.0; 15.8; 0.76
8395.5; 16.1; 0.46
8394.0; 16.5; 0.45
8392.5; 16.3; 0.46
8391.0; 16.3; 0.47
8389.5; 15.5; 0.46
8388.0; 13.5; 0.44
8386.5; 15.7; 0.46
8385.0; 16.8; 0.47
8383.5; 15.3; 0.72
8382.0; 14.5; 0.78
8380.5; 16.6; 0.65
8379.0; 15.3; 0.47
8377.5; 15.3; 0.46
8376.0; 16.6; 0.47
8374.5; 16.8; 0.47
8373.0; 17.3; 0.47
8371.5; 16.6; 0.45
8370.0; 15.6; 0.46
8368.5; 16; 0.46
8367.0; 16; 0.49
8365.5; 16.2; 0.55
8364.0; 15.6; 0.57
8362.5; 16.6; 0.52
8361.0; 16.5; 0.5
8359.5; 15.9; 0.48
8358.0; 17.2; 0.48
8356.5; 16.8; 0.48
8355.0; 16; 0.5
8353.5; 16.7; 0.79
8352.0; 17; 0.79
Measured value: 15.3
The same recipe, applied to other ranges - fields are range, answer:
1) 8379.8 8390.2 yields 13.5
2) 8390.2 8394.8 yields 16.3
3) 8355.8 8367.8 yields 15.6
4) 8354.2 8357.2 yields 16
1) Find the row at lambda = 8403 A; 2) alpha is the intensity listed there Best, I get 16.9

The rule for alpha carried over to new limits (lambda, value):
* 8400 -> 15.6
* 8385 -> 16.8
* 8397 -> 15.8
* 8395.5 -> 16.1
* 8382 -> 14.5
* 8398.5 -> 16.3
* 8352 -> 17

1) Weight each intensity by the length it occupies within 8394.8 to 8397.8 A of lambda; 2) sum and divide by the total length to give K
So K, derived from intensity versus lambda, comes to 16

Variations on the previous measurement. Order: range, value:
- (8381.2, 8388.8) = 15.2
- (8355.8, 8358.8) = 17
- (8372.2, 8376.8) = 16.9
